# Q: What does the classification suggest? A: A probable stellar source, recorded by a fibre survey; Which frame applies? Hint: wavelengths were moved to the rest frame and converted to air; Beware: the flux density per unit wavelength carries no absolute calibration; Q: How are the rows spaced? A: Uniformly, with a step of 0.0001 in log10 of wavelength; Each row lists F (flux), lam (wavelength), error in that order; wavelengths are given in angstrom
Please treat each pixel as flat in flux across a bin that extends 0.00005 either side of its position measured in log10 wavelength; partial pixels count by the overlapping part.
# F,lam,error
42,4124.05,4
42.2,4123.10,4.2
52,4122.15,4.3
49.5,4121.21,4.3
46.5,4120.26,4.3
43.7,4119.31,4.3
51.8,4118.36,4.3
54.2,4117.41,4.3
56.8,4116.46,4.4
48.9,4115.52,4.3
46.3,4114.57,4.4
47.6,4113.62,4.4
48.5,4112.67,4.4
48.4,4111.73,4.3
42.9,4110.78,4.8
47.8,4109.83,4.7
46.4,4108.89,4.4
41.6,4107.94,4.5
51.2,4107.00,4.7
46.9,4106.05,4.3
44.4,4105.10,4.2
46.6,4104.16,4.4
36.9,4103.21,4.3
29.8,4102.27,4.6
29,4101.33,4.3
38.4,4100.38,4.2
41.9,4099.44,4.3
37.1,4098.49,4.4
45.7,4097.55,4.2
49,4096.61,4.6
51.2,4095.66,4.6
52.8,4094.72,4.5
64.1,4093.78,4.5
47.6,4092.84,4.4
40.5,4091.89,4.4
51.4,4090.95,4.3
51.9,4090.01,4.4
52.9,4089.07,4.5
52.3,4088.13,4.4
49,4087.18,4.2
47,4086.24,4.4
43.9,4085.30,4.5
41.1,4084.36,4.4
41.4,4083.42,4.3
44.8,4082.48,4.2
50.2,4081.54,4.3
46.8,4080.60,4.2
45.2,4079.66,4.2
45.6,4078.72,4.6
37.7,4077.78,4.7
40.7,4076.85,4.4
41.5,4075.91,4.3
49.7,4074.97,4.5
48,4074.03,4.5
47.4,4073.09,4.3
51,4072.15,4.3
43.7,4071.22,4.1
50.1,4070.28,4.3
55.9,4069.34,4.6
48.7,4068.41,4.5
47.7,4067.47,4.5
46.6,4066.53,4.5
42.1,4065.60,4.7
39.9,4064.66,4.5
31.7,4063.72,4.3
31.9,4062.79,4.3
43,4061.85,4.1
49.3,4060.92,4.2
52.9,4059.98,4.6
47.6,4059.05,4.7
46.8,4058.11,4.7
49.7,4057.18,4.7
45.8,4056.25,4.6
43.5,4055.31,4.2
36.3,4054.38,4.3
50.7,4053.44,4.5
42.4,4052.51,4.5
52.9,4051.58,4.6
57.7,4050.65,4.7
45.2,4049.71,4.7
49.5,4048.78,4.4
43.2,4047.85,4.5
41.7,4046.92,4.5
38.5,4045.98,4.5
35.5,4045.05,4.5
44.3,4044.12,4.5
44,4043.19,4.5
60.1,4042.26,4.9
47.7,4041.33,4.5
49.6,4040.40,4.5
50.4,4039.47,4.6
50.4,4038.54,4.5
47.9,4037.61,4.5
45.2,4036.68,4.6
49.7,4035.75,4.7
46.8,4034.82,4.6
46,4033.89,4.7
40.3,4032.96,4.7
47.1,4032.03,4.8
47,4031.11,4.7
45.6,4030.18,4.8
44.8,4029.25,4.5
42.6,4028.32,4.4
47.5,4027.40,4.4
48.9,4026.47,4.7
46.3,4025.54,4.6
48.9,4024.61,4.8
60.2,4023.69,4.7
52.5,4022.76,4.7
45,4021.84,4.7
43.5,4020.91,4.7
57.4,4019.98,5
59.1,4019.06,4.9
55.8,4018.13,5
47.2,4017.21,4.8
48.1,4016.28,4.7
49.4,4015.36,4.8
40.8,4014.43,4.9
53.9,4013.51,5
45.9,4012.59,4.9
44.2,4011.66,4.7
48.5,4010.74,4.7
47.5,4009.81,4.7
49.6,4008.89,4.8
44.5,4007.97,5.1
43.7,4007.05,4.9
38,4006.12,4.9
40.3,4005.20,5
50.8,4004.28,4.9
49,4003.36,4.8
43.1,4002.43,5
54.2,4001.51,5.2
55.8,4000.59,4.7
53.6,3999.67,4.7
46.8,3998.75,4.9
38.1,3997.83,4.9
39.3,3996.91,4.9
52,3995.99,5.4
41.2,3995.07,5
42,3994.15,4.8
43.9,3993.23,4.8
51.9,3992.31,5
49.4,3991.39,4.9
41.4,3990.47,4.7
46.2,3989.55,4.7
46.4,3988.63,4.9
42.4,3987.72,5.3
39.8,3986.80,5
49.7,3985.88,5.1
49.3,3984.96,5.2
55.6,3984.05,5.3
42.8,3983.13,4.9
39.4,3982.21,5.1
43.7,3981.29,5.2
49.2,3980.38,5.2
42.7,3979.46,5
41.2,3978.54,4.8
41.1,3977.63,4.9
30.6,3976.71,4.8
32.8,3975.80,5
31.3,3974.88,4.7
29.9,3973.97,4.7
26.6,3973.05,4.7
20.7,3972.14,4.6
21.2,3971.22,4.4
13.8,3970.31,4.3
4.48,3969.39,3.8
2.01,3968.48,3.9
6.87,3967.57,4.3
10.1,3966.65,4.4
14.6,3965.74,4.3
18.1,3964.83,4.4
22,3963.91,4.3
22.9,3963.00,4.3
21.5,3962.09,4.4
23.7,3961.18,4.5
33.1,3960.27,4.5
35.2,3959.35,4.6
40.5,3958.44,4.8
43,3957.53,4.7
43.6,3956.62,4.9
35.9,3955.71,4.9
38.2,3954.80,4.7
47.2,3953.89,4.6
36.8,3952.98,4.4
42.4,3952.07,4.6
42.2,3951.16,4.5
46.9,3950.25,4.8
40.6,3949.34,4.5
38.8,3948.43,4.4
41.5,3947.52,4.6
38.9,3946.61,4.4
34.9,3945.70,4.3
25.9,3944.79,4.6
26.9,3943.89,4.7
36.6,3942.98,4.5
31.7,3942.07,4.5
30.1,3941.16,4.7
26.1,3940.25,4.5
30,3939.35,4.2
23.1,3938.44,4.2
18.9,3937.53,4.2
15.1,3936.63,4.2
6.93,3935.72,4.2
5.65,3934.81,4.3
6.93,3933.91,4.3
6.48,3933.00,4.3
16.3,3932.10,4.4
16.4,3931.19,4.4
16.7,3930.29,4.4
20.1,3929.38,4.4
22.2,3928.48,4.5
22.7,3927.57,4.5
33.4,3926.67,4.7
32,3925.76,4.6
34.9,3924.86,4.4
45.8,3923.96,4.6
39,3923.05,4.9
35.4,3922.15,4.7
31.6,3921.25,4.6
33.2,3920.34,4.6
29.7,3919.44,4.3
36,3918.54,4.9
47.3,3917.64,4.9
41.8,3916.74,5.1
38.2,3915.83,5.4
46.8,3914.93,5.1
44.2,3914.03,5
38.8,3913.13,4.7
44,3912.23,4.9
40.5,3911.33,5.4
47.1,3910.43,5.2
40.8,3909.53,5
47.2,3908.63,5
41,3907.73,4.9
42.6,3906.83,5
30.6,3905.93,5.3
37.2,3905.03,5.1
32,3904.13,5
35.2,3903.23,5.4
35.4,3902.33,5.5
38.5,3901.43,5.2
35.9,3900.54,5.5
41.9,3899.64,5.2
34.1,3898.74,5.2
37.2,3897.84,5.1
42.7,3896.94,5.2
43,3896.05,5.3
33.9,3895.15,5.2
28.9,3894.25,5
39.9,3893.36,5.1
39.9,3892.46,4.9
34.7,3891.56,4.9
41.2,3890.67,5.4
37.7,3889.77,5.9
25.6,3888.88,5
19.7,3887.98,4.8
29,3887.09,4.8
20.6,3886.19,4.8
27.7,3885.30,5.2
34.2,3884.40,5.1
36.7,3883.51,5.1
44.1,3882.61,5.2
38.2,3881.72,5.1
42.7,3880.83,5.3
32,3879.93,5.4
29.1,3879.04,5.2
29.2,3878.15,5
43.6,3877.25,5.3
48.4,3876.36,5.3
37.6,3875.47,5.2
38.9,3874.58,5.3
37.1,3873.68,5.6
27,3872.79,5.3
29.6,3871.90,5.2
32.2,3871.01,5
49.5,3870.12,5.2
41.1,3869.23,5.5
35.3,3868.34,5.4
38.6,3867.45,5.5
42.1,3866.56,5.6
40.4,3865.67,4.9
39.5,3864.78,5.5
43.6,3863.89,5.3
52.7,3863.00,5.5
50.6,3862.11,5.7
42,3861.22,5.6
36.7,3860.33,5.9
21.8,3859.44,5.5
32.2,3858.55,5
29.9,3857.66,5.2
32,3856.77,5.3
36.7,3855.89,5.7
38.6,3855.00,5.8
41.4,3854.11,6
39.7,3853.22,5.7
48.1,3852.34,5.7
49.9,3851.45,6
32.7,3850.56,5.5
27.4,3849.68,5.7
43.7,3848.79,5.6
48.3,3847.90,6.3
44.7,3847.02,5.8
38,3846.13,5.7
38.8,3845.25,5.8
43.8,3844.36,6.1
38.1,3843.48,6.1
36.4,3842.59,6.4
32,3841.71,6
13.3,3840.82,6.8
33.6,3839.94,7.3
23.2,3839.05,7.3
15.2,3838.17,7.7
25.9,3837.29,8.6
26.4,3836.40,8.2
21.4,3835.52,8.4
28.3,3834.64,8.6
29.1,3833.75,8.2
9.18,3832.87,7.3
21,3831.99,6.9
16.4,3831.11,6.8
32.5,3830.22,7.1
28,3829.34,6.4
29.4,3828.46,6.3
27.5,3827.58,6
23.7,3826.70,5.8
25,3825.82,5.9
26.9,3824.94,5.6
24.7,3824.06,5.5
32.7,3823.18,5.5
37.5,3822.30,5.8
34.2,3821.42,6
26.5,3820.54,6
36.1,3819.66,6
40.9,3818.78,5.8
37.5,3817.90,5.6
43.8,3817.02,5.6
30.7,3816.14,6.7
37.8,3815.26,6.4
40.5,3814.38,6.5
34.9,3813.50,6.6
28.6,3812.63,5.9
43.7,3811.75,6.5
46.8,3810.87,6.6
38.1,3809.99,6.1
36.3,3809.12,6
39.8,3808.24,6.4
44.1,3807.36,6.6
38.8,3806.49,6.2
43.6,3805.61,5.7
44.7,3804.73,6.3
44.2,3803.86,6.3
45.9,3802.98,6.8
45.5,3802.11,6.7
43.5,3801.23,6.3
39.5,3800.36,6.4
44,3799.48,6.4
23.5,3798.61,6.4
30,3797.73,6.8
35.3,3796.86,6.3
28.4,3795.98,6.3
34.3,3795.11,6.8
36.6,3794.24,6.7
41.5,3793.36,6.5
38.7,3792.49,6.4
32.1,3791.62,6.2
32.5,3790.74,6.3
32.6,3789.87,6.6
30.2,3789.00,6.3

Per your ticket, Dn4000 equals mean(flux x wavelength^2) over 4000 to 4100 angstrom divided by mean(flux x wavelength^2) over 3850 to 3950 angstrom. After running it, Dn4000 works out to 1.47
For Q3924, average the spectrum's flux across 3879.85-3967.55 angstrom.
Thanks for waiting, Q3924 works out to 32.6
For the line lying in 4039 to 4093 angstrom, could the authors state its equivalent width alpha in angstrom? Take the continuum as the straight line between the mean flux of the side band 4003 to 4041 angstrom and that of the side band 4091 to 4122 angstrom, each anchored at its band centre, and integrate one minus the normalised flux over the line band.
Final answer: 1.0 angstrom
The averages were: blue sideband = 47.8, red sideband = 46.2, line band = 46.1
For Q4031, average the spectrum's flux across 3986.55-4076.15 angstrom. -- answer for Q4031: 46.7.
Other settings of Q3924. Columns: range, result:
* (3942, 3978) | 29.8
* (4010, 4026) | 49.8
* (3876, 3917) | 37.2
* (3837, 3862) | 35.4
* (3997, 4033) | 47.8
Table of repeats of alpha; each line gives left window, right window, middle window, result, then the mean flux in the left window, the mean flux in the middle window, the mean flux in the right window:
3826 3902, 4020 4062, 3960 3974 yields 8.09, 34.6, 17.7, 47.1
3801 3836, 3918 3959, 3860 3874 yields -3.19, 33.9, 39.9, 30.4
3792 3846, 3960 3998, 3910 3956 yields 2.33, 33.4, 31.9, 33.7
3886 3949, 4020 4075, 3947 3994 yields 4.18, 32.4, 34.9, 46.6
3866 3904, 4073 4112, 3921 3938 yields 6.98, 35.9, 22.3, 45.4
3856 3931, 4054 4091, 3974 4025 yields -4.96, 36.4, 46.1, 45.8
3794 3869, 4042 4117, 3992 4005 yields -1.46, 35.1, 47.1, 45.8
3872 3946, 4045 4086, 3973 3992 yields -1.58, 32.8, 41.9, 45.2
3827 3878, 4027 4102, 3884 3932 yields 3.27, 34.7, 35.1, 46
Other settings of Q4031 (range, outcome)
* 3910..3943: 29.4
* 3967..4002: 38.4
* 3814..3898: 34.4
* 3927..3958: 28.7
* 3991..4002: 47.3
